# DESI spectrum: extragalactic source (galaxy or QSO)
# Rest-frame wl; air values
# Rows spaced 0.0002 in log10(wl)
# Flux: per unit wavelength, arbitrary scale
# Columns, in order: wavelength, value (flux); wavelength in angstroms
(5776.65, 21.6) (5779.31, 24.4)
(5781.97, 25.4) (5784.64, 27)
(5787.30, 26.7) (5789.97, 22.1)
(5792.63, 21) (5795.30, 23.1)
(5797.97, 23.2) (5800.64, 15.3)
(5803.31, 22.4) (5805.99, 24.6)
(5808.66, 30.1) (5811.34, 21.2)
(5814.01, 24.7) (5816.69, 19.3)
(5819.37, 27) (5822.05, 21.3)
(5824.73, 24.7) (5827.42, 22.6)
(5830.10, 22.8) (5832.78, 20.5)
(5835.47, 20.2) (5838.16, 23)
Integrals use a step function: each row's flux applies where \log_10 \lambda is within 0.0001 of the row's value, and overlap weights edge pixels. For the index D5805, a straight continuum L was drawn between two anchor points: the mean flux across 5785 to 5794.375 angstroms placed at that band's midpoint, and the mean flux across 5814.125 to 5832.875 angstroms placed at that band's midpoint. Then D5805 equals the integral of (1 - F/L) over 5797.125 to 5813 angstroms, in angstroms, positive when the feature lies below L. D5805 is 0.3 angstroms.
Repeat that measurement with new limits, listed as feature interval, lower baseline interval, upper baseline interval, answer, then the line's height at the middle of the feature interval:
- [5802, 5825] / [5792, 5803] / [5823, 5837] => -2.6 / 21.5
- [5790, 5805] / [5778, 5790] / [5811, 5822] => 2.0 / 24.4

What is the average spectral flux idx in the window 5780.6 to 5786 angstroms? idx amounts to 26.2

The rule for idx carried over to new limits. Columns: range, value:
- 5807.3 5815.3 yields 25.4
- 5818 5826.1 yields 24.3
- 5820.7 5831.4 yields 22.9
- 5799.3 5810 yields 23.1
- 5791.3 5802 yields 20.7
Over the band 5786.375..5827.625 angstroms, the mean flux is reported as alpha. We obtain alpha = 23.1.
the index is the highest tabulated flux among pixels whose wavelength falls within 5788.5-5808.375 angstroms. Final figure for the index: 24.6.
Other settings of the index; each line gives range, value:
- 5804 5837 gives 30.1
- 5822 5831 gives 24.7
